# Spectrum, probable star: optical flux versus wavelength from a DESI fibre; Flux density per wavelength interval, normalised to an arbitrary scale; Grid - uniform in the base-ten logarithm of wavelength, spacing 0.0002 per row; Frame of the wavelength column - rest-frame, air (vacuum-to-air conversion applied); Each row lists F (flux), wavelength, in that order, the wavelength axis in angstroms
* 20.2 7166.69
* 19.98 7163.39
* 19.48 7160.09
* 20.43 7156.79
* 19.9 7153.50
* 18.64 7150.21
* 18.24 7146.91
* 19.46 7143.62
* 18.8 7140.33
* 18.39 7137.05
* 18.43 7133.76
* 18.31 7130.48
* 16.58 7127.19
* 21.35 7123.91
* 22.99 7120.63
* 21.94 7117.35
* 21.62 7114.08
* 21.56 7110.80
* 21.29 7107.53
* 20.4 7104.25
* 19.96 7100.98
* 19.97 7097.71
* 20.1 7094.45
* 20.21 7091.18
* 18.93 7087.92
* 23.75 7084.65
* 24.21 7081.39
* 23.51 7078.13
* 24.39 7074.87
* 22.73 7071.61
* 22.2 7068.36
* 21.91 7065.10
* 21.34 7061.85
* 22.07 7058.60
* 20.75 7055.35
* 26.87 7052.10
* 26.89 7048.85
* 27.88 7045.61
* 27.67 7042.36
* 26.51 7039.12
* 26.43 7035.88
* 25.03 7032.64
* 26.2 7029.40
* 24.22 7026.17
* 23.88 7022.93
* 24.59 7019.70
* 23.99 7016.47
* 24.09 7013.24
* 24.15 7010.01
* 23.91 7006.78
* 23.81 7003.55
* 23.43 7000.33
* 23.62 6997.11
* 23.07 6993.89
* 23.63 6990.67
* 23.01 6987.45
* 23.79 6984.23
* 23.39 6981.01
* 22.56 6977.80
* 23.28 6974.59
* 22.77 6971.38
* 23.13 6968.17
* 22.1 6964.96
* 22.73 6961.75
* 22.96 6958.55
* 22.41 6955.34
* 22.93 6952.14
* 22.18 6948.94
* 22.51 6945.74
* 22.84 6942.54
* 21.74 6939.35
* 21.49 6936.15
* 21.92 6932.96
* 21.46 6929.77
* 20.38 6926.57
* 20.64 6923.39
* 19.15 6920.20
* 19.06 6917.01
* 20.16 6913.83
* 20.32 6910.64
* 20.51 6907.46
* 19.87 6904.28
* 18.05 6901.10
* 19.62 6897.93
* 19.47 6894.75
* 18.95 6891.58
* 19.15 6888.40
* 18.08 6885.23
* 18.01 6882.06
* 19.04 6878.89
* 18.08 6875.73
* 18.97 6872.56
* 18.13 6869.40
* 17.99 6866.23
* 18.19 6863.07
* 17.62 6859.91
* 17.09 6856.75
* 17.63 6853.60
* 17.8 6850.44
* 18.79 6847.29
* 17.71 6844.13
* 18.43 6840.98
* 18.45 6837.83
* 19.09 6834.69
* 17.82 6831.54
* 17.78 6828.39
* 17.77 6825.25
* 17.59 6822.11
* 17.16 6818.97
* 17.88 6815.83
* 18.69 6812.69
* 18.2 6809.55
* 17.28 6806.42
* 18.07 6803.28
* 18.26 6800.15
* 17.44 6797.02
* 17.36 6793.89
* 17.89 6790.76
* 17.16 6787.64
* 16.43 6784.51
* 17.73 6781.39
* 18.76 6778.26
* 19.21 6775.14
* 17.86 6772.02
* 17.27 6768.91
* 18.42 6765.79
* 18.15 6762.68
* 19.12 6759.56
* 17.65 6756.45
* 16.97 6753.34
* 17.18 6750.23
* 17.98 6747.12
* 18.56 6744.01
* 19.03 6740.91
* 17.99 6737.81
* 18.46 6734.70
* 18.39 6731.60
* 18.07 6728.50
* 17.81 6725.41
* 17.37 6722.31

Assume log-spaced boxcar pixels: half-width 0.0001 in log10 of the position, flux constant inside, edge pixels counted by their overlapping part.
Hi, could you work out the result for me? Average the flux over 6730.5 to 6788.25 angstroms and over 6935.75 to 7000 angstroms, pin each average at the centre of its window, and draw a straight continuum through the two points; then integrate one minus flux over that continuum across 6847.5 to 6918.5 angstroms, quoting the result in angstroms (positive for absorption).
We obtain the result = 7.4 angstroms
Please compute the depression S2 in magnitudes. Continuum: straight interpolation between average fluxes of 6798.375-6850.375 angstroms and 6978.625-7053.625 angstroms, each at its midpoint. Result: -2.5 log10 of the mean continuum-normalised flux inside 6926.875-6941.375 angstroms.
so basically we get 0.02 mag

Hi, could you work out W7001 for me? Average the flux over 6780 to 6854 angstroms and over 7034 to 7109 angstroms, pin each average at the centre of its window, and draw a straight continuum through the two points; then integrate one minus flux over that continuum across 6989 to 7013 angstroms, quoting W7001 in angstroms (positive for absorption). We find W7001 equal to -2.3 angstroms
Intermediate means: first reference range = 17.9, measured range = 23.7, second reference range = 23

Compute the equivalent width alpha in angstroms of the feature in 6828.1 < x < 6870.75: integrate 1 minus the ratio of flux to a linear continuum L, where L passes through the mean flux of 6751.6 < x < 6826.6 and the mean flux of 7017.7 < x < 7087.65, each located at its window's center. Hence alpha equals 2.81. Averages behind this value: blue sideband 17.8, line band 18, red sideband 24.3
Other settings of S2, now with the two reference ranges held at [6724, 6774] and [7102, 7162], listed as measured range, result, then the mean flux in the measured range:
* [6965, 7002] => -0.207 mag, 23.2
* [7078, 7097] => -0.100 mag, 21.6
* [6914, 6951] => -0.123 mag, 21.2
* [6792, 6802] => 0.036 mag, 17.7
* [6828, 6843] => 0.008 mag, 18.3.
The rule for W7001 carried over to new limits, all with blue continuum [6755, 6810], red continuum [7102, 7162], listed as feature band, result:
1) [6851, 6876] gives 0.55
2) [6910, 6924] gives -0.84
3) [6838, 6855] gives 0.14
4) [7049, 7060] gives -2.44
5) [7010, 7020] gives -2.58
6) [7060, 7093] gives -4.63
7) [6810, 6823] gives 0.15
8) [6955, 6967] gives -2.33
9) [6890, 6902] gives -0.35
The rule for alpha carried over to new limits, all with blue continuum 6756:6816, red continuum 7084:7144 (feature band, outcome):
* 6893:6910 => -0.7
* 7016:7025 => -2.1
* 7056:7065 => -0.8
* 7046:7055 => -2.9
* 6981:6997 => -3.4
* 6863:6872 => 0.2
